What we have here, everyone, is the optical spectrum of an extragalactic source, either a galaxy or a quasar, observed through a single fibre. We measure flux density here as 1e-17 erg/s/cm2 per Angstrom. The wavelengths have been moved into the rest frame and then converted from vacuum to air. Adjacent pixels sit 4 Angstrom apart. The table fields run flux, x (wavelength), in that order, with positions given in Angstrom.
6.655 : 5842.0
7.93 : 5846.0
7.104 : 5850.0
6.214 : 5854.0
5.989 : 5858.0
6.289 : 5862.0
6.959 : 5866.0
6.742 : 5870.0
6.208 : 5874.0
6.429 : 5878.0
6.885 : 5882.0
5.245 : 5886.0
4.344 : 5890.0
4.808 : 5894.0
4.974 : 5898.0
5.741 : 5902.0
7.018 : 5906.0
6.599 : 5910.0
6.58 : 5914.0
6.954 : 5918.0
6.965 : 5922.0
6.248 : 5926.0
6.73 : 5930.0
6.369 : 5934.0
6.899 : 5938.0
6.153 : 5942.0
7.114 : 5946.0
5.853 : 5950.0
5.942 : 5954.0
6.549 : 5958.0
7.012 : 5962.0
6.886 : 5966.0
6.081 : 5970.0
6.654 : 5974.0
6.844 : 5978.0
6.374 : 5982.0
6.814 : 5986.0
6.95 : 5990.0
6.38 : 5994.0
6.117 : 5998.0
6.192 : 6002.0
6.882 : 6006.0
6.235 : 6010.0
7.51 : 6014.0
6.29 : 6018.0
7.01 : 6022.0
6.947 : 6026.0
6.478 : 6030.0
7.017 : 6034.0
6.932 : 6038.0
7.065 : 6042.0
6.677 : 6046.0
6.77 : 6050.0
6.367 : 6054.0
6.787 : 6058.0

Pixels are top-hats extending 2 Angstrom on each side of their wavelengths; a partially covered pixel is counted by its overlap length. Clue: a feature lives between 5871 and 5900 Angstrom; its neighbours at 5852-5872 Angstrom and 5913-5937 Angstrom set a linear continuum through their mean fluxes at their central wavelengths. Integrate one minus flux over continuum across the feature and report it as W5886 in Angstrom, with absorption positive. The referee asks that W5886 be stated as 4.1 Angstrom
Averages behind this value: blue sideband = 6.44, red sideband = 6.65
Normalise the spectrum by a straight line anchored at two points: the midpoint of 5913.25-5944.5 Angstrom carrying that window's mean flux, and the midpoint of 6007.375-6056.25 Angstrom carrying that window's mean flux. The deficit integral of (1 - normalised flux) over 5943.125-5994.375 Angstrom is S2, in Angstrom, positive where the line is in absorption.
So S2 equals 0.8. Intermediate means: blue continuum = 6.62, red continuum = 6.78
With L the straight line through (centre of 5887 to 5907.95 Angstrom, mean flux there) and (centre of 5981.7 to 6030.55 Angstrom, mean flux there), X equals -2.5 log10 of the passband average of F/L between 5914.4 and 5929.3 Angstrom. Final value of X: -0.19 mag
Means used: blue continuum 5.37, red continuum 6.64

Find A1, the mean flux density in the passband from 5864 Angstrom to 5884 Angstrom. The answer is 6.64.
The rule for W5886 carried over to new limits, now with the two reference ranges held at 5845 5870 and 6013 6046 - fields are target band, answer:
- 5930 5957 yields 1.46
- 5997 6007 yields 0.69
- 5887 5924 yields 4.23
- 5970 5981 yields 0.36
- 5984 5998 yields 0.42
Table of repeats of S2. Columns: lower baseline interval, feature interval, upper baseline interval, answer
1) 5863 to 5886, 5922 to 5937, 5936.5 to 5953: -0.2 Angstrom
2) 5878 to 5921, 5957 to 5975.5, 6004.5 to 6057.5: -0.8 Angstrom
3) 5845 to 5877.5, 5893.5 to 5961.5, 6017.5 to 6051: 3.4 Angstrom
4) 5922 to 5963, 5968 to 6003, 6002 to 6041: 0.8 Angstrom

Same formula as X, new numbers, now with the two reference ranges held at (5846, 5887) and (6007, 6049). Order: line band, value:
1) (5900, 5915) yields 0.018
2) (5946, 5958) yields 0.078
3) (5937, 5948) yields -0.009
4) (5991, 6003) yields 0.077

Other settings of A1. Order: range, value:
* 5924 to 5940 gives 6.56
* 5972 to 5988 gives 6.67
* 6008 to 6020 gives 6.68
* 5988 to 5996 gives 6.67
